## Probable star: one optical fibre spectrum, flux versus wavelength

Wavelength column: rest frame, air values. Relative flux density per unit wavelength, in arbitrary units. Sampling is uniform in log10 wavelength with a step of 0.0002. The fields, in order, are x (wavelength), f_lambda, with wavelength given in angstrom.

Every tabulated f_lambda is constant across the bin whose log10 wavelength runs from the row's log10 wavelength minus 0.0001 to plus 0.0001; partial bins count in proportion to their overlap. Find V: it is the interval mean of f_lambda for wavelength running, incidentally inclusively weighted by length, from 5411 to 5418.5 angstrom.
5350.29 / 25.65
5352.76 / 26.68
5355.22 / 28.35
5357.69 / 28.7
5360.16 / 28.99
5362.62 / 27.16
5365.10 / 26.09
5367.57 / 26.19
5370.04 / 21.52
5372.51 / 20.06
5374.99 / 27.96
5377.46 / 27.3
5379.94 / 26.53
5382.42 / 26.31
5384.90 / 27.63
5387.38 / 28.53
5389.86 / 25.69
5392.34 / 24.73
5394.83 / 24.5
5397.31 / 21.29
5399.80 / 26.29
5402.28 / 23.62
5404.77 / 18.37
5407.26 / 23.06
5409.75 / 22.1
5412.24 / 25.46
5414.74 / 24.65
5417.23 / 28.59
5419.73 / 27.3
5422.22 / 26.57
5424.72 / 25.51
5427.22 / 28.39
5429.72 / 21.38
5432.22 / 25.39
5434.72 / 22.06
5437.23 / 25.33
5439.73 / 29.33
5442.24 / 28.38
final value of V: 26.2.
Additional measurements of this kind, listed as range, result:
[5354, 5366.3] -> 27.8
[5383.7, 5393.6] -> 26.6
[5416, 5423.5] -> 27.5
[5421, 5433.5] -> 25.4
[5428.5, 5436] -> 22.9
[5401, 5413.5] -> 22.5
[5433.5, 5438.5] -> 23.7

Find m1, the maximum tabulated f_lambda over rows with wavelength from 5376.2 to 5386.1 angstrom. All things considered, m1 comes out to 27.63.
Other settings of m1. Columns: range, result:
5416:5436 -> 28.59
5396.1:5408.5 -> 26.29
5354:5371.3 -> 28.99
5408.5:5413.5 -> 25.46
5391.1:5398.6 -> 24.73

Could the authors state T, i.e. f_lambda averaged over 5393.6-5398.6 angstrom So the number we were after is 22.9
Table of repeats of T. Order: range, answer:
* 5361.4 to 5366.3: 26.6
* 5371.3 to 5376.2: 24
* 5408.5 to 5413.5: 23.8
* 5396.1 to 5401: 23.8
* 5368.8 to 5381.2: 24.7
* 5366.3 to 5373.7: 22.6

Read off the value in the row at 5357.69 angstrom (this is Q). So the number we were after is 28.7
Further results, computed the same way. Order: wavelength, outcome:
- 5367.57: 26.19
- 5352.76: 26.68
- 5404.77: 18.37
